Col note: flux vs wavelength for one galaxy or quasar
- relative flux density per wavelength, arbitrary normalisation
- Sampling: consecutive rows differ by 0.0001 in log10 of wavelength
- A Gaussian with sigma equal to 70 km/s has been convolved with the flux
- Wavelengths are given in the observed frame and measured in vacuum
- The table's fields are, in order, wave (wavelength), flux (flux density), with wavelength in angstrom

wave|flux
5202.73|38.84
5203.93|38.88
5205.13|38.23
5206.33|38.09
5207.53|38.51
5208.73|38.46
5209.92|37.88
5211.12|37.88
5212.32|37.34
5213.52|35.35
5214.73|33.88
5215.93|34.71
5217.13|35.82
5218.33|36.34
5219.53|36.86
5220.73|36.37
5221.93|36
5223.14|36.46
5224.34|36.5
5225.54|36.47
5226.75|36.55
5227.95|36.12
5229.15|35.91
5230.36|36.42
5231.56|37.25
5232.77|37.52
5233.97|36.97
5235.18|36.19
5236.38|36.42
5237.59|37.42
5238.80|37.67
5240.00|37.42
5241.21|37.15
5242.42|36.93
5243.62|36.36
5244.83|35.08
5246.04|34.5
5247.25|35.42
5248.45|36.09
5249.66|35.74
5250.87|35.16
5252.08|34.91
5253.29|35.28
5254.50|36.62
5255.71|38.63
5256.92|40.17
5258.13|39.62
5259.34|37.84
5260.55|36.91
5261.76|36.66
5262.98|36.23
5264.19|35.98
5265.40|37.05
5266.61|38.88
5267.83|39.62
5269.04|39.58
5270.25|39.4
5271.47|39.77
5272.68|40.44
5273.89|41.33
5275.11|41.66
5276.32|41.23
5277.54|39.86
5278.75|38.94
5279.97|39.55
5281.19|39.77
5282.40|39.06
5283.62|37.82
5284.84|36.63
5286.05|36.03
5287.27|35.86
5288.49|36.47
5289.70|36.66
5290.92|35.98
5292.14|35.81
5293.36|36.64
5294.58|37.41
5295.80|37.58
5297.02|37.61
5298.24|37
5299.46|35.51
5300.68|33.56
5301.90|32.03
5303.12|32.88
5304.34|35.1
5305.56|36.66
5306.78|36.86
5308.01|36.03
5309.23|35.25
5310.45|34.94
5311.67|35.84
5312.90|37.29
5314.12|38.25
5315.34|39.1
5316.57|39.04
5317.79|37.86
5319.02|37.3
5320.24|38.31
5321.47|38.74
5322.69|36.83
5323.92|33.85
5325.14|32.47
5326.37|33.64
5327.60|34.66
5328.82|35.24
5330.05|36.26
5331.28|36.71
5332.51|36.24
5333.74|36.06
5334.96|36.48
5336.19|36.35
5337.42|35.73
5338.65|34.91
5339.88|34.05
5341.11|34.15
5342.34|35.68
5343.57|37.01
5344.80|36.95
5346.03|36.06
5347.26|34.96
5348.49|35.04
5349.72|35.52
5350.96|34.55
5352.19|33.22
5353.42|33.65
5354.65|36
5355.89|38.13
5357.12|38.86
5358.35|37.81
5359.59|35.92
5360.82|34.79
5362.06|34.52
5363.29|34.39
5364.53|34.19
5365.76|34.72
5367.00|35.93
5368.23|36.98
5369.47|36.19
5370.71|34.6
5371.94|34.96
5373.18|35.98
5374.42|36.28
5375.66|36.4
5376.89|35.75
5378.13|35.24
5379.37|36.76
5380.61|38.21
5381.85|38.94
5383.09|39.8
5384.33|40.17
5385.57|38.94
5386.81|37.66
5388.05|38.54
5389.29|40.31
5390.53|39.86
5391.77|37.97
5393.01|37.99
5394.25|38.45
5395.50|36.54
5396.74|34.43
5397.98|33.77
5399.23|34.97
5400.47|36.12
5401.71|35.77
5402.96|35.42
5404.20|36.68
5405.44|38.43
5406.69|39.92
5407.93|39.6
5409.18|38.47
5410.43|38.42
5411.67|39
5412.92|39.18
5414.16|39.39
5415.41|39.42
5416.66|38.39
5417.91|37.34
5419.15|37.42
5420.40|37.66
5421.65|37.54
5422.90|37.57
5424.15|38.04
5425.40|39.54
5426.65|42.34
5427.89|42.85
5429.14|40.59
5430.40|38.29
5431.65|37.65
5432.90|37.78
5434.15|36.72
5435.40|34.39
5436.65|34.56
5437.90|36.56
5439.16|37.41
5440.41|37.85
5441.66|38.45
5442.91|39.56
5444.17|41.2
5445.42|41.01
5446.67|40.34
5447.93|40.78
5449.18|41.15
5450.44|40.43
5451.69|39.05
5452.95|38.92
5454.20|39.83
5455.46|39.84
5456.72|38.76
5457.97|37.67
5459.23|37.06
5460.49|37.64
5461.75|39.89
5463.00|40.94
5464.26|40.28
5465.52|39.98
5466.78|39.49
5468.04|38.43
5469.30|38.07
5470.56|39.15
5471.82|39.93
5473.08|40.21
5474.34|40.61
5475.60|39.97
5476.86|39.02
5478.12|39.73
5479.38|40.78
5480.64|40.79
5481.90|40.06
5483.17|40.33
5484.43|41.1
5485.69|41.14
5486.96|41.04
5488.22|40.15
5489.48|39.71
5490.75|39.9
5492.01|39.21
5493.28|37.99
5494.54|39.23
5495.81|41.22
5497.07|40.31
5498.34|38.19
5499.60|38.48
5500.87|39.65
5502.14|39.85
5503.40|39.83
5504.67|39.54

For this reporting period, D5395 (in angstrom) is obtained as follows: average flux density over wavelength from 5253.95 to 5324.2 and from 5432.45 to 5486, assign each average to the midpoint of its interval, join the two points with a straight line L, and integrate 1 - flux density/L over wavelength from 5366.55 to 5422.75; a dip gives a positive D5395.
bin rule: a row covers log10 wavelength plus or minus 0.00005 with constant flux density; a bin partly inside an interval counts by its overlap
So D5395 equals 1.60 angstrom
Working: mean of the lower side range 37.5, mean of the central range 37.5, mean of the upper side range 39.2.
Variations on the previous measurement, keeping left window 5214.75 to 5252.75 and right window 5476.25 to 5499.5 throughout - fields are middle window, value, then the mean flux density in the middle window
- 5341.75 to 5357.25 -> 0.91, 35.7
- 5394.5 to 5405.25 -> 0.83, 35.7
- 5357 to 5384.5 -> 1.40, 36.3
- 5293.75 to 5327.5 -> 1.09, 36.2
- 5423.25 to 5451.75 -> 0.20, 39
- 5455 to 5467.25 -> 0.14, 39.1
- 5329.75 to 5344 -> 0.75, 35.8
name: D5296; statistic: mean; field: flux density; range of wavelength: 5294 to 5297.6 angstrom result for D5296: 37.5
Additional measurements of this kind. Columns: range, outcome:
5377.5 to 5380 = 35.9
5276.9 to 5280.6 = 39.4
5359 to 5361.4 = 35.4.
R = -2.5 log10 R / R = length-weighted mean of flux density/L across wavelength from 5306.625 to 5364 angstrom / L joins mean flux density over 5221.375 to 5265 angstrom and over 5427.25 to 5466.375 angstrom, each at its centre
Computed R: 0.05 mag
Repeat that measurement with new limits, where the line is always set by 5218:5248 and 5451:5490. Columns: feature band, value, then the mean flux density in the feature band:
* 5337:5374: 0.077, 35.5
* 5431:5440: 0.078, 36.5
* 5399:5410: 0.041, 37.4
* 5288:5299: 0.015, 36.8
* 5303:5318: 0.026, 36.6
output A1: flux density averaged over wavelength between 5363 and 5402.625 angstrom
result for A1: 36.8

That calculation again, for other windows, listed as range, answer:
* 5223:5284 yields 37.6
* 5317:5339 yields 36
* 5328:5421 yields 36.7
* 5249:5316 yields 37.3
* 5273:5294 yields 38.2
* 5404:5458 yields 38.8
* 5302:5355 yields 35.8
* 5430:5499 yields 39.3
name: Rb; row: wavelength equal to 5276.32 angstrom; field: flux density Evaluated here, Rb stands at 41.23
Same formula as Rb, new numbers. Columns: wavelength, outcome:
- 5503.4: 39.83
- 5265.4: 37.05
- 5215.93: 34.71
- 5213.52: 35.35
